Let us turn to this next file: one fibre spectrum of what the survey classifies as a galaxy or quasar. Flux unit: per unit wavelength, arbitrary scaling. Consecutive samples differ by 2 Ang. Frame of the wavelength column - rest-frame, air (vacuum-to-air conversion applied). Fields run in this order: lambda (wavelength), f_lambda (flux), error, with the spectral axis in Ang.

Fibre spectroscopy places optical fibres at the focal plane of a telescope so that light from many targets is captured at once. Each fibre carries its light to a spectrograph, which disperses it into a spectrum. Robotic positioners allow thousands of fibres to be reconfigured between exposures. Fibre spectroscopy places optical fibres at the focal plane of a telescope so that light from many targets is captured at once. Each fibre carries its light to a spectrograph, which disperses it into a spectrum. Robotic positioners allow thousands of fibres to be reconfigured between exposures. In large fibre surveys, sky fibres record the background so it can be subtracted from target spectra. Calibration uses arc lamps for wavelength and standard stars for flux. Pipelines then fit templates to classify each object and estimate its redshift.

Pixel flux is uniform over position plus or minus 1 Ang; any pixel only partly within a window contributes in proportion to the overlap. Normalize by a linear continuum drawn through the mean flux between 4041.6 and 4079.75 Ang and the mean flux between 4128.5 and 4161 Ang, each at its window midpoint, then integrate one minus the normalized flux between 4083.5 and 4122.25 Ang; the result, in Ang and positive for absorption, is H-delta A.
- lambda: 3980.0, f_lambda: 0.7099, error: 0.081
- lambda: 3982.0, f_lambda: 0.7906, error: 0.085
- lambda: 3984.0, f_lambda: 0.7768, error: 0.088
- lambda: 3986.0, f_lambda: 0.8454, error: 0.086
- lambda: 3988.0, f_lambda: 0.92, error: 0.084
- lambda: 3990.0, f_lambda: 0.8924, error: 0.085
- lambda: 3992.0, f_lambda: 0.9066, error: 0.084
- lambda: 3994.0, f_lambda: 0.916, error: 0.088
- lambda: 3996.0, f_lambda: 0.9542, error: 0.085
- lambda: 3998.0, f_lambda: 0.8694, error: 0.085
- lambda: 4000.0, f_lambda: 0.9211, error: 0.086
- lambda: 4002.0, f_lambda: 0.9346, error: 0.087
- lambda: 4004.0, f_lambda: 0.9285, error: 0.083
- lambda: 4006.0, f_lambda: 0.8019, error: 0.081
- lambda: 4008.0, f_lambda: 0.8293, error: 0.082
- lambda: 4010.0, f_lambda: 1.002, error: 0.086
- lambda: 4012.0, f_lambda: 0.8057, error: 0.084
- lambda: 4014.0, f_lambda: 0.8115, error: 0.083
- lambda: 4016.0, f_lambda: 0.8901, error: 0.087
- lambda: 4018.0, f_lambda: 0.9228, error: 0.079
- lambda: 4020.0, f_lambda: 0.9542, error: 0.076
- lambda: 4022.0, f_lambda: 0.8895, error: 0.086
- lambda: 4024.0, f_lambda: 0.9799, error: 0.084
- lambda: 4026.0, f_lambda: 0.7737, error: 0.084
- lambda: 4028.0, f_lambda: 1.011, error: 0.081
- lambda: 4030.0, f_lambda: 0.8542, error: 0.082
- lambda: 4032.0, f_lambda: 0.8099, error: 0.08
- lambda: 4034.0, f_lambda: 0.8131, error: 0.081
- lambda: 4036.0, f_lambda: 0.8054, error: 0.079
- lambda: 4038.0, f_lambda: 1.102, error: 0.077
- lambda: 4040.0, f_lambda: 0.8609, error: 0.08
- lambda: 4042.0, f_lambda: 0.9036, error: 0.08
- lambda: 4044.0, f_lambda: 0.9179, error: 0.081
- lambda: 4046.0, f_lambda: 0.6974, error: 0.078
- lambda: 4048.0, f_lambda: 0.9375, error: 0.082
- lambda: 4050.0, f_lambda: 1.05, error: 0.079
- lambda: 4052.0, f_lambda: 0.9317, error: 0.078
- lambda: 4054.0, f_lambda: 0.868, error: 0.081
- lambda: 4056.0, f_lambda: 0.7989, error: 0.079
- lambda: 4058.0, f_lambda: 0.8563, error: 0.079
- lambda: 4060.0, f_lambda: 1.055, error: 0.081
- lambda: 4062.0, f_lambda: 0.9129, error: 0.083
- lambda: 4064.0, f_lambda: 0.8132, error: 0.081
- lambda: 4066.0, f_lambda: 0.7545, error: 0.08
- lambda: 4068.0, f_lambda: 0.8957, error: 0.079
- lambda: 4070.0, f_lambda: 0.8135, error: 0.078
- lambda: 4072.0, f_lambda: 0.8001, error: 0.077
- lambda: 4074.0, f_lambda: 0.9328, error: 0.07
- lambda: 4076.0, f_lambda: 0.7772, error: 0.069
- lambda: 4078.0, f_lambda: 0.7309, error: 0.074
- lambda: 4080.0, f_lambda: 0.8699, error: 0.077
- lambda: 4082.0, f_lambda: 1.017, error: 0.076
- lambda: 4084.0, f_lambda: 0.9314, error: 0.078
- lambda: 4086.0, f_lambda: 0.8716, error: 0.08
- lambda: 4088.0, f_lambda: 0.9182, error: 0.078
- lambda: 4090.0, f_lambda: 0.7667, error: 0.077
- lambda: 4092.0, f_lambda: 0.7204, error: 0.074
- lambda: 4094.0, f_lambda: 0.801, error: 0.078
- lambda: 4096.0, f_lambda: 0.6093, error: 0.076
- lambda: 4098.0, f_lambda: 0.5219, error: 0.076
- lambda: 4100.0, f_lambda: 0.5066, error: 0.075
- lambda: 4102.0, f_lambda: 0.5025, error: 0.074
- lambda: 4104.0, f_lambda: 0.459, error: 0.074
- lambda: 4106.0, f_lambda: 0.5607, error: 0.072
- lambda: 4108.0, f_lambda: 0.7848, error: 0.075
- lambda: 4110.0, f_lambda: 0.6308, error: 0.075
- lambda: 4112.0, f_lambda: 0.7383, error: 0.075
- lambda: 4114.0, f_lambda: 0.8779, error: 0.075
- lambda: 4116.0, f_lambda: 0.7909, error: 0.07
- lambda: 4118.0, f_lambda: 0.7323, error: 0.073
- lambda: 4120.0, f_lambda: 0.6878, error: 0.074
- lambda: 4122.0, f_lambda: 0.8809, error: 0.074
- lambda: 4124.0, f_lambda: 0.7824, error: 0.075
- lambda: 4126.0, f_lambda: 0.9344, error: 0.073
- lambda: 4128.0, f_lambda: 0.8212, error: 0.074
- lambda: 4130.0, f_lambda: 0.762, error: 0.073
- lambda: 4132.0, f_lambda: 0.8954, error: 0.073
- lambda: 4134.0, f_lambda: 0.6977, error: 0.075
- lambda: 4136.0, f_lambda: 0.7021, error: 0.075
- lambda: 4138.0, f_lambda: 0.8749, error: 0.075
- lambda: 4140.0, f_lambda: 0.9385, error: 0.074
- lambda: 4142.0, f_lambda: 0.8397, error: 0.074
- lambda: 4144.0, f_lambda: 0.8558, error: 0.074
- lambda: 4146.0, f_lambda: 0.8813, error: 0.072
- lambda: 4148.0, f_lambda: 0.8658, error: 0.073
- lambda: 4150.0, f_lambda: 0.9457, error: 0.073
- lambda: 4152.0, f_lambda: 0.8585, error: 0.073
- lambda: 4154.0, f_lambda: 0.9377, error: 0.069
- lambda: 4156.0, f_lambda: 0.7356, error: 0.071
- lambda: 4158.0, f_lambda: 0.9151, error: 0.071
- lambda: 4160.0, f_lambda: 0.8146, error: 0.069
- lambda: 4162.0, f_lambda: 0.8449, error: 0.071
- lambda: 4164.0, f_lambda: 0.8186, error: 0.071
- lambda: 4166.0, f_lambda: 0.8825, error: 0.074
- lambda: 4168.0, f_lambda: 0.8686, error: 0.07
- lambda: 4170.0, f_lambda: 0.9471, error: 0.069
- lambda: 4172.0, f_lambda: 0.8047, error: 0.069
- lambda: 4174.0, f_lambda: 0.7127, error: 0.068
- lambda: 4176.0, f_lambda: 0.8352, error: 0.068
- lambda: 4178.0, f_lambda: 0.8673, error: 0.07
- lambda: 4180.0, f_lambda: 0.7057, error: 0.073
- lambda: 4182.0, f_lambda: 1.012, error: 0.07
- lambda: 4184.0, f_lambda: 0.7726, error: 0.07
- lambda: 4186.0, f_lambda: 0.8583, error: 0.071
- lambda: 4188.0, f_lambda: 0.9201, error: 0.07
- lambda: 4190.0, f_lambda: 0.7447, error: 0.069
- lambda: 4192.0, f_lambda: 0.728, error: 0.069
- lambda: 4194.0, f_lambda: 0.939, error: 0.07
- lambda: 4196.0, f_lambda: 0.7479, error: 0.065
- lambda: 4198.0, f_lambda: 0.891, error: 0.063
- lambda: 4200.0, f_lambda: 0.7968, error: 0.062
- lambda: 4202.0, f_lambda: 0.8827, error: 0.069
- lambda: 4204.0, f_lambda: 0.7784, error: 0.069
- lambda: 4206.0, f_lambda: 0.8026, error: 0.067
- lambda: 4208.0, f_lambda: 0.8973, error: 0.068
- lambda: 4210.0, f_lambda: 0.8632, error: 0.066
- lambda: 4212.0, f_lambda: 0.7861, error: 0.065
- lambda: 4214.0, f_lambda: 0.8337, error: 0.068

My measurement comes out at 6.6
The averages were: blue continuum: 0.865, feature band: 0.709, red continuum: 0.845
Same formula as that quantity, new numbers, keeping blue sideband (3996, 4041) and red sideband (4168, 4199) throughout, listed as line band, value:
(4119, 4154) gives 0.4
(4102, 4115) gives 3.0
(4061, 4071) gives 0.4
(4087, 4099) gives 2.0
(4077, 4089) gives -0.3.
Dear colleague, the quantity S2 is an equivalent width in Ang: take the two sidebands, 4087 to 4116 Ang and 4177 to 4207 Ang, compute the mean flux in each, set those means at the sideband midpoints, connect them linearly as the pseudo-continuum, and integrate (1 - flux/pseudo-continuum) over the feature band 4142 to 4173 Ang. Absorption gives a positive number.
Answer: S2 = -3.8 Ang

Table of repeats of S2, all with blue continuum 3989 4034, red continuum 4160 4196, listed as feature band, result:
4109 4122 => 1.56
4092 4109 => 5.15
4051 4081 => 0.67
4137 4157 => -0.64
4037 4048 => -0.23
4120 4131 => 0.40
